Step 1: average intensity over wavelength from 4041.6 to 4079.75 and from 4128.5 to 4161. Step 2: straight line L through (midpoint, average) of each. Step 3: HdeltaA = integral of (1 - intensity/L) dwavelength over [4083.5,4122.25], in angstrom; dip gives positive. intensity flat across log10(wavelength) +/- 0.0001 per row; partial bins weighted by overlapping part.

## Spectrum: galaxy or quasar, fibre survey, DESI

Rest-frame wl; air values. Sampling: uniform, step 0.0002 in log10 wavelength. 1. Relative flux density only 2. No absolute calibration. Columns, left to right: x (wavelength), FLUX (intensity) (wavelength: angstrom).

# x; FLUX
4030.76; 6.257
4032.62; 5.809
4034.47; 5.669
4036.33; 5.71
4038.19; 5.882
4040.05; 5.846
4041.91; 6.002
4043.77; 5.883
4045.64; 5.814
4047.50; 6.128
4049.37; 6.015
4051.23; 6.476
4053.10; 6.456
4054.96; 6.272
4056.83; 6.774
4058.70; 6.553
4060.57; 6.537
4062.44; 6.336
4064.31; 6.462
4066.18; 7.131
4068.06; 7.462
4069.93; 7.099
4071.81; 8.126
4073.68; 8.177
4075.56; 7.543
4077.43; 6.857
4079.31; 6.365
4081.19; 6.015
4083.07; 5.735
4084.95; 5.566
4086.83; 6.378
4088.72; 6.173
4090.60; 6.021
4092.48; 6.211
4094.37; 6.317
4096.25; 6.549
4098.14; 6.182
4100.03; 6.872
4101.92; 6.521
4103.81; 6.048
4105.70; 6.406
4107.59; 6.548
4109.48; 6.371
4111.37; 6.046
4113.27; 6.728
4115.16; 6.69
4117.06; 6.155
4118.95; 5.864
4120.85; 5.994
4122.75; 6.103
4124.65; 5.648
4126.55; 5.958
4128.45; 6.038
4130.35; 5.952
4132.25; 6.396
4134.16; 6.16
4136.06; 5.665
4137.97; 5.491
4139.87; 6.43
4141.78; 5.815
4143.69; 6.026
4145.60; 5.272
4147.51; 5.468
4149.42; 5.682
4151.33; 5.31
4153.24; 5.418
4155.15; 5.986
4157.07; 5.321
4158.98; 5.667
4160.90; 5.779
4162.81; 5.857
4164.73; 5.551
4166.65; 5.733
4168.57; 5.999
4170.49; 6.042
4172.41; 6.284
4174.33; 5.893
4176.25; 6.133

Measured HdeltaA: -0.3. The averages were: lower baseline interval 6.71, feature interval 6.27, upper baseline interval 5.76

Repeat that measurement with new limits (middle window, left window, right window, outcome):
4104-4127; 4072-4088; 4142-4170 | -0.1 angstrom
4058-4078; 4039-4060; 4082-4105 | -3.0 angstrom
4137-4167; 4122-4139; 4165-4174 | 1.4 angstrom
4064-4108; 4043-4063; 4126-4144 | -3.1 angstrom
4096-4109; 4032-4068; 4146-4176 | -1.0 angstrom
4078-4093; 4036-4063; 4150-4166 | -0.2 angstrom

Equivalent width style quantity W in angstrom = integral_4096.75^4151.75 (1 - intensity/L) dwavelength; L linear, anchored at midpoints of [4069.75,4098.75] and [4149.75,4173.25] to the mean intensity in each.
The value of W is 0.6 angstrom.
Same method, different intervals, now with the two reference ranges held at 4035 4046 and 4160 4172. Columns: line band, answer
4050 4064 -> -1.50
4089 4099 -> -0.69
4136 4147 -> 0.13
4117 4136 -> -0.50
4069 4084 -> -2.93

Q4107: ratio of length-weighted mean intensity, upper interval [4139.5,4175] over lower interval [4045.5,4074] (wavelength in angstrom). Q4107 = 0.9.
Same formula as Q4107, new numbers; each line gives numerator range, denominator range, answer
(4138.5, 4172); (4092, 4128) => 0.91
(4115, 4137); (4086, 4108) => 0.95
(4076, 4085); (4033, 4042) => 1.08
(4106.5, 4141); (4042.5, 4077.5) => 0.91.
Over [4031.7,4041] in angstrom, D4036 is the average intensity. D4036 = 5.79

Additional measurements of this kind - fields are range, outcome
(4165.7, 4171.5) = 5.93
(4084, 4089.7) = 6.04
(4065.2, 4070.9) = 7.22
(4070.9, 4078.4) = 7.68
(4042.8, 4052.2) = 6.06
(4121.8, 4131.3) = 5.94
